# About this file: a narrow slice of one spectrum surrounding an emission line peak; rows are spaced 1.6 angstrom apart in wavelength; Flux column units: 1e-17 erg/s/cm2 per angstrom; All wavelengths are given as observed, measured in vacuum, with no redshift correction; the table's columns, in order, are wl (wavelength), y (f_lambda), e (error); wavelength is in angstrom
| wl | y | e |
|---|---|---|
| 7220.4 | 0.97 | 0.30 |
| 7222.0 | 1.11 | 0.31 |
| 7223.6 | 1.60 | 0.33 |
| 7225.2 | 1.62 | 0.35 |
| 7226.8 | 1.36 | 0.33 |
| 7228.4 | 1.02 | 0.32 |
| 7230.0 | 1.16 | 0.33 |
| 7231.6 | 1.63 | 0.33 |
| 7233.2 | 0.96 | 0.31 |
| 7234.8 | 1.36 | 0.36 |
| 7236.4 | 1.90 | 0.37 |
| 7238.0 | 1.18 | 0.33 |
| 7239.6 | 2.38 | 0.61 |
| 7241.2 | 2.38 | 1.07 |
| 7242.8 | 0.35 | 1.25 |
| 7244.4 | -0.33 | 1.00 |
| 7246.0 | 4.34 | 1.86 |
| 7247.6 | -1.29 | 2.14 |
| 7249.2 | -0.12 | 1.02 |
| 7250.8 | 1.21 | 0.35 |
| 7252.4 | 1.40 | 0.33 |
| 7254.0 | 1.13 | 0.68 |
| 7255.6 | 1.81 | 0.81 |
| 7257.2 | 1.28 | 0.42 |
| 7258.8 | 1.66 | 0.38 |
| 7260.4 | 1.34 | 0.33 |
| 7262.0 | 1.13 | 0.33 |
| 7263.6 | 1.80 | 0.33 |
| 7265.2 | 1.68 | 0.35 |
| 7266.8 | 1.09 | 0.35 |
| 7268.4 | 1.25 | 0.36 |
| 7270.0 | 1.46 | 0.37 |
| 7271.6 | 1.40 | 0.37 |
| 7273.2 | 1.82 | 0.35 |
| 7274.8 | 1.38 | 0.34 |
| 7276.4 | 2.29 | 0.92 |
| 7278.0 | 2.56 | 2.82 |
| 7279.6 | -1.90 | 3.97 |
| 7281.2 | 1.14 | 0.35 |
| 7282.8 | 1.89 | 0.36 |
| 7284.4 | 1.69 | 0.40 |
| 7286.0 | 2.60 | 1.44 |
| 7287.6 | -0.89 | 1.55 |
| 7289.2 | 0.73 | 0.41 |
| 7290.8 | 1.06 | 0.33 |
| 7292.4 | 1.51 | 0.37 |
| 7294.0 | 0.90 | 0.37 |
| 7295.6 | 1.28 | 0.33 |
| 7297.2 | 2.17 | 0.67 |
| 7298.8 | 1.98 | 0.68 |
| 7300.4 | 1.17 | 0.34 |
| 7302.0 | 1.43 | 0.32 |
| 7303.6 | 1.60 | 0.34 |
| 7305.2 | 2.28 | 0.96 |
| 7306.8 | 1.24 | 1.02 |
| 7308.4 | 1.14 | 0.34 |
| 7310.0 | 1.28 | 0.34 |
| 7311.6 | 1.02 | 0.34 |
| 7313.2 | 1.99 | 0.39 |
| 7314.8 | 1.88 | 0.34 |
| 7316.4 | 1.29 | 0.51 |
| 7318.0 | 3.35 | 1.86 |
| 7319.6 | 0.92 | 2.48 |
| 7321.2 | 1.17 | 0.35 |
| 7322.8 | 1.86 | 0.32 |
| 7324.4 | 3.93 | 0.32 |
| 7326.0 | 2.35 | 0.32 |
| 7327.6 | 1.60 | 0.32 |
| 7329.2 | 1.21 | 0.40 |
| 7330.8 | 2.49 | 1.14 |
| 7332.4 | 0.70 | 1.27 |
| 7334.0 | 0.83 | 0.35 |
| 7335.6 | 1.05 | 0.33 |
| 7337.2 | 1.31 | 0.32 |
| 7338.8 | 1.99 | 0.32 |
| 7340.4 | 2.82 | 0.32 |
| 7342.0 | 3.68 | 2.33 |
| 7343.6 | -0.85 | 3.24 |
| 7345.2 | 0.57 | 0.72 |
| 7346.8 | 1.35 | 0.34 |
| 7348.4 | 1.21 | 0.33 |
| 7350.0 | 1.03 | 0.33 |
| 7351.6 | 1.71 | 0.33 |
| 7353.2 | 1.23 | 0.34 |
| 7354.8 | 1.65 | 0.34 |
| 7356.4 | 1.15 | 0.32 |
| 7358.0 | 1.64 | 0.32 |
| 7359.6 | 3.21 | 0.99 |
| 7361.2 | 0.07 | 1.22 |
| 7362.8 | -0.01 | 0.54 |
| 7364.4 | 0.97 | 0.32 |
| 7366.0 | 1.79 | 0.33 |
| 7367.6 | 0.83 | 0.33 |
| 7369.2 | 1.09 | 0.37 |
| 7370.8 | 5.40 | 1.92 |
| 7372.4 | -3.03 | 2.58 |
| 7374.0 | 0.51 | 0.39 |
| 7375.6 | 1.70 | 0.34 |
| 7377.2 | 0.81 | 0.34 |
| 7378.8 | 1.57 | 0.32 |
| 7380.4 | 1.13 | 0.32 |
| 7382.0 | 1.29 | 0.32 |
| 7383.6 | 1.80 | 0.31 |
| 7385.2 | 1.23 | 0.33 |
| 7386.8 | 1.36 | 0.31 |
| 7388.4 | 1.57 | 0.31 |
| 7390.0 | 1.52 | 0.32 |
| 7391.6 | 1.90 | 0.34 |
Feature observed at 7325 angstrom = [S II] 6716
